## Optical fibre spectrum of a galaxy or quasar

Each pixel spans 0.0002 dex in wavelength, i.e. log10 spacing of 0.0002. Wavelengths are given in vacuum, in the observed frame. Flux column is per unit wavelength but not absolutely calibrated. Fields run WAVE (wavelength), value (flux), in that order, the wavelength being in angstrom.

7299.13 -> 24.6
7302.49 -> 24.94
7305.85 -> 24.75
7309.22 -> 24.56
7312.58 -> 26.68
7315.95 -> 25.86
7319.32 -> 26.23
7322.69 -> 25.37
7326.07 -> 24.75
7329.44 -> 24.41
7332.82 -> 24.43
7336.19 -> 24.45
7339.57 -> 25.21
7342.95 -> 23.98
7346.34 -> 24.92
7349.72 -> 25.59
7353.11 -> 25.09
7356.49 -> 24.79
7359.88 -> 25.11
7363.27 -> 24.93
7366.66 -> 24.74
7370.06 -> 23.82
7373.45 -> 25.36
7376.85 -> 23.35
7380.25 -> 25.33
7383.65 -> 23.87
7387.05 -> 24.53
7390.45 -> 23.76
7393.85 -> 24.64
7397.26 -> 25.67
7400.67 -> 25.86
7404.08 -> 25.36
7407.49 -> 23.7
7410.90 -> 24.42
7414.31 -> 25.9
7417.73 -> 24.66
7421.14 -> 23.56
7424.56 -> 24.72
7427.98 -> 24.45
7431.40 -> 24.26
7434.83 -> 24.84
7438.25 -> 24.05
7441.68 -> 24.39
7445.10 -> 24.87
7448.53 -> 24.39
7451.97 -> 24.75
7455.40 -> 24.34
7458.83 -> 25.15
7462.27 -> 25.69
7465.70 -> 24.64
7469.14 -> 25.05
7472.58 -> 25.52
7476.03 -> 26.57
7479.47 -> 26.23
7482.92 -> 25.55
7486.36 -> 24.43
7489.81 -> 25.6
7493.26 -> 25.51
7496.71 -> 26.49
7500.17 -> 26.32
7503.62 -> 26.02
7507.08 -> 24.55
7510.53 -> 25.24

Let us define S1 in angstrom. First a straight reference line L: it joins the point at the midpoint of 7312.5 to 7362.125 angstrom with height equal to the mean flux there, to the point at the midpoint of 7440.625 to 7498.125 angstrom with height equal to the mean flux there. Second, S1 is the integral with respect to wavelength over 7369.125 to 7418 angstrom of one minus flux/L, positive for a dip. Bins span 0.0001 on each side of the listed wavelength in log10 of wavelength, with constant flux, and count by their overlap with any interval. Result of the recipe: 0.9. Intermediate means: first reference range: 25.1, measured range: 24.7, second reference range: 25.3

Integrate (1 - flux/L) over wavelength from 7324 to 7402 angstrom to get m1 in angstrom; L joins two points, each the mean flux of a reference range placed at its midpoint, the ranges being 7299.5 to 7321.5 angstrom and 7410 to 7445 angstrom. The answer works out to 1.02 angstrom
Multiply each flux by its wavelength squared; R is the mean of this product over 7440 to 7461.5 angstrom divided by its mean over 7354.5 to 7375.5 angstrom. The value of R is 1.0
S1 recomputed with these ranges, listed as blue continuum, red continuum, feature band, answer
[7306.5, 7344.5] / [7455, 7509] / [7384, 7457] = 2.10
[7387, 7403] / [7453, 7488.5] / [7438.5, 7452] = 0.36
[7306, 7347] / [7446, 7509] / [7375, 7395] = 0.74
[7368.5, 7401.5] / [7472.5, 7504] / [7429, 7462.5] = 0.92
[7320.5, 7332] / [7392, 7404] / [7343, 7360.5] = 0.03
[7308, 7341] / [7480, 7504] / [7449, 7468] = 0.54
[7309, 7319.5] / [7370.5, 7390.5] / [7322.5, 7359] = 0.76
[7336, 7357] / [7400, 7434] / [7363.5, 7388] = 0.34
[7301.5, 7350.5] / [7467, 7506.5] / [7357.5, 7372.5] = 0.32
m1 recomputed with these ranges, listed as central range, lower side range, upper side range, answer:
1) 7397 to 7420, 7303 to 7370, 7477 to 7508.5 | 0.3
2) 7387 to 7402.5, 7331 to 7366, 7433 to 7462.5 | -0.1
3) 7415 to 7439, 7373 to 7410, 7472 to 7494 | 0.6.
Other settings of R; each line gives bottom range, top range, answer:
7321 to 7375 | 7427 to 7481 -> 1.04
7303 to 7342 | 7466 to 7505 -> 1.07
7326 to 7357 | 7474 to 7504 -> 1.09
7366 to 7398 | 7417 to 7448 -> 1.01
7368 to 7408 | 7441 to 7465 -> 1.03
